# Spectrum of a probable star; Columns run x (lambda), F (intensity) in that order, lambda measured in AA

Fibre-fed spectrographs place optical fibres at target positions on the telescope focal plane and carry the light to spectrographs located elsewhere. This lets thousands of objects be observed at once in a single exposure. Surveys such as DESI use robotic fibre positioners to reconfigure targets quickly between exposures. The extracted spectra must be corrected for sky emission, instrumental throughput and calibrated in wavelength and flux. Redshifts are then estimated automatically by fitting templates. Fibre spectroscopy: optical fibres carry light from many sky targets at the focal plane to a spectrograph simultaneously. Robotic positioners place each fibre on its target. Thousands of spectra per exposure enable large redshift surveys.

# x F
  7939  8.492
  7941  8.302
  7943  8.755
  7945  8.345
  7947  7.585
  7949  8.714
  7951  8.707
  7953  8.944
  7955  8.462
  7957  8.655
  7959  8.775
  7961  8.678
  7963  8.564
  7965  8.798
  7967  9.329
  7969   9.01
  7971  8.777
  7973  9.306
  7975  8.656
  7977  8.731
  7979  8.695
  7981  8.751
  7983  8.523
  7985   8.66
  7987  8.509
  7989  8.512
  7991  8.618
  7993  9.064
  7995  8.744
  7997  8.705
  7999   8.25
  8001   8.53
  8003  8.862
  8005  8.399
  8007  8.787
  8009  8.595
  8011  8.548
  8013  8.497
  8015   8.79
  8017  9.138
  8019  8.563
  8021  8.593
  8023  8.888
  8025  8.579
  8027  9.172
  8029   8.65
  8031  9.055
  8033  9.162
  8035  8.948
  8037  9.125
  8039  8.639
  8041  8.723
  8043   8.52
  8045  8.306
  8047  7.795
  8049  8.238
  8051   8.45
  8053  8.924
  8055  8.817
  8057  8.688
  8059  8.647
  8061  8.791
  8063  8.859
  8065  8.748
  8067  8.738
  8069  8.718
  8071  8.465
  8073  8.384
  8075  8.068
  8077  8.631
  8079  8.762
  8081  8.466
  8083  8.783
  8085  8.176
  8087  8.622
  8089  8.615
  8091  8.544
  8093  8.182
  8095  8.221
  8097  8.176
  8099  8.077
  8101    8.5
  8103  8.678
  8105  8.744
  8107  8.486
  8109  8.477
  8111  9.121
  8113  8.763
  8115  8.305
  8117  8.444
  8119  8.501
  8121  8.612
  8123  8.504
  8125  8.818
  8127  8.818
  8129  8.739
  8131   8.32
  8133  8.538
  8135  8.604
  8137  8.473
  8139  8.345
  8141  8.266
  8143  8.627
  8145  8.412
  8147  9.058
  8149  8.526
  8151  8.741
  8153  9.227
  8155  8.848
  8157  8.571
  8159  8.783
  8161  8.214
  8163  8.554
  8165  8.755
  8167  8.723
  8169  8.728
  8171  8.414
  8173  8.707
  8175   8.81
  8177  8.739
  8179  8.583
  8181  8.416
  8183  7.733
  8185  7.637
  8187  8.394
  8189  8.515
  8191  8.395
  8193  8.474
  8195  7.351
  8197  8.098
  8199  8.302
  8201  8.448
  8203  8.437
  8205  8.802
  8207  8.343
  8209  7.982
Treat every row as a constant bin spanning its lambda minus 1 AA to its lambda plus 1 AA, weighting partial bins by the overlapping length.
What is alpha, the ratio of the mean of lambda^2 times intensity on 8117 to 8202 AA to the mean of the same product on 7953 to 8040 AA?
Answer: 1.0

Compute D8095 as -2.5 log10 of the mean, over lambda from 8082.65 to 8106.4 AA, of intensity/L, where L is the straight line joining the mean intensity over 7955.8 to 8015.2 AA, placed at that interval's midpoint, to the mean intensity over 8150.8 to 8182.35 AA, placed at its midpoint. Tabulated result 0.031 mag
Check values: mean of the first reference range 8.71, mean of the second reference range 8.66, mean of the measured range 8.43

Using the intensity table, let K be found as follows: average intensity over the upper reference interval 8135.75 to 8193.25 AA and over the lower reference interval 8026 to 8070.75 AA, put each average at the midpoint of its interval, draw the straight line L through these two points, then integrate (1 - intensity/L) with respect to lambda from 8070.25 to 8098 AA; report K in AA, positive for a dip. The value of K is 0.7 AA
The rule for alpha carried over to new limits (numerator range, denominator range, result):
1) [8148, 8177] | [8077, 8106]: 1.04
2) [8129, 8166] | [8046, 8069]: 1.02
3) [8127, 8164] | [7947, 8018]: 1.03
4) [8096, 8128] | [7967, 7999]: 1.01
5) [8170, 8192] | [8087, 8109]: 1.02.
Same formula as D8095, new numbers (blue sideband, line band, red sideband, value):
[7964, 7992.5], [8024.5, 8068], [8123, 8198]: 0.00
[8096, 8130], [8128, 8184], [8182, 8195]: -0.03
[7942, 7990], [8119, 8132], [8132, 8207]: -0.01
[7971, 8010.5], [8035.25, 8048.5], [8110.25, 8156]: 0.02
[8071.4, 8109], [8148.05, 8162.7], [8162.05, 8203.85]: -0.04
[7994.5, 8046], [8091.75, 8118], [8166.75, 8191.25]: 0.01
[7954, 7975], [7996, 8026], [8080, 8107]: 0.01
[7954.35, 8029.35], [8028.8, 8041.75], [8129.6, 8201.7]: -0.03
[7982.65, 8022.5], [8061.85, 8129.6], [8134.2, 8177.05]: 0.01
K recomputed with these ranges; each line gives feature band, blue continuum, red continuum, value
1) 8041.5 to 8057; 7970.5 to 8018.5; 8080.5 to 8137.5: 0.27 AA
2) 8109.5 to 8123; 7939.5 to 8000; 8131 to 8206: -0.11 AA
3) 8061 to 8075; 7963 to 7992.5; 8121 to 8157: 0.12 AA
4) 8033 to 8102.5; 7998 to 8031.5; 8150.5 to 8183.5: 0.99 AA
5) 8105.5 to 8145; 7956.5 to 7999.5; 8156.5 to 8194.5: -0.13 AA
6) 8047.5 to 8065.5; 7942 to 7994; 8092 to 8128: -0.15 AA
